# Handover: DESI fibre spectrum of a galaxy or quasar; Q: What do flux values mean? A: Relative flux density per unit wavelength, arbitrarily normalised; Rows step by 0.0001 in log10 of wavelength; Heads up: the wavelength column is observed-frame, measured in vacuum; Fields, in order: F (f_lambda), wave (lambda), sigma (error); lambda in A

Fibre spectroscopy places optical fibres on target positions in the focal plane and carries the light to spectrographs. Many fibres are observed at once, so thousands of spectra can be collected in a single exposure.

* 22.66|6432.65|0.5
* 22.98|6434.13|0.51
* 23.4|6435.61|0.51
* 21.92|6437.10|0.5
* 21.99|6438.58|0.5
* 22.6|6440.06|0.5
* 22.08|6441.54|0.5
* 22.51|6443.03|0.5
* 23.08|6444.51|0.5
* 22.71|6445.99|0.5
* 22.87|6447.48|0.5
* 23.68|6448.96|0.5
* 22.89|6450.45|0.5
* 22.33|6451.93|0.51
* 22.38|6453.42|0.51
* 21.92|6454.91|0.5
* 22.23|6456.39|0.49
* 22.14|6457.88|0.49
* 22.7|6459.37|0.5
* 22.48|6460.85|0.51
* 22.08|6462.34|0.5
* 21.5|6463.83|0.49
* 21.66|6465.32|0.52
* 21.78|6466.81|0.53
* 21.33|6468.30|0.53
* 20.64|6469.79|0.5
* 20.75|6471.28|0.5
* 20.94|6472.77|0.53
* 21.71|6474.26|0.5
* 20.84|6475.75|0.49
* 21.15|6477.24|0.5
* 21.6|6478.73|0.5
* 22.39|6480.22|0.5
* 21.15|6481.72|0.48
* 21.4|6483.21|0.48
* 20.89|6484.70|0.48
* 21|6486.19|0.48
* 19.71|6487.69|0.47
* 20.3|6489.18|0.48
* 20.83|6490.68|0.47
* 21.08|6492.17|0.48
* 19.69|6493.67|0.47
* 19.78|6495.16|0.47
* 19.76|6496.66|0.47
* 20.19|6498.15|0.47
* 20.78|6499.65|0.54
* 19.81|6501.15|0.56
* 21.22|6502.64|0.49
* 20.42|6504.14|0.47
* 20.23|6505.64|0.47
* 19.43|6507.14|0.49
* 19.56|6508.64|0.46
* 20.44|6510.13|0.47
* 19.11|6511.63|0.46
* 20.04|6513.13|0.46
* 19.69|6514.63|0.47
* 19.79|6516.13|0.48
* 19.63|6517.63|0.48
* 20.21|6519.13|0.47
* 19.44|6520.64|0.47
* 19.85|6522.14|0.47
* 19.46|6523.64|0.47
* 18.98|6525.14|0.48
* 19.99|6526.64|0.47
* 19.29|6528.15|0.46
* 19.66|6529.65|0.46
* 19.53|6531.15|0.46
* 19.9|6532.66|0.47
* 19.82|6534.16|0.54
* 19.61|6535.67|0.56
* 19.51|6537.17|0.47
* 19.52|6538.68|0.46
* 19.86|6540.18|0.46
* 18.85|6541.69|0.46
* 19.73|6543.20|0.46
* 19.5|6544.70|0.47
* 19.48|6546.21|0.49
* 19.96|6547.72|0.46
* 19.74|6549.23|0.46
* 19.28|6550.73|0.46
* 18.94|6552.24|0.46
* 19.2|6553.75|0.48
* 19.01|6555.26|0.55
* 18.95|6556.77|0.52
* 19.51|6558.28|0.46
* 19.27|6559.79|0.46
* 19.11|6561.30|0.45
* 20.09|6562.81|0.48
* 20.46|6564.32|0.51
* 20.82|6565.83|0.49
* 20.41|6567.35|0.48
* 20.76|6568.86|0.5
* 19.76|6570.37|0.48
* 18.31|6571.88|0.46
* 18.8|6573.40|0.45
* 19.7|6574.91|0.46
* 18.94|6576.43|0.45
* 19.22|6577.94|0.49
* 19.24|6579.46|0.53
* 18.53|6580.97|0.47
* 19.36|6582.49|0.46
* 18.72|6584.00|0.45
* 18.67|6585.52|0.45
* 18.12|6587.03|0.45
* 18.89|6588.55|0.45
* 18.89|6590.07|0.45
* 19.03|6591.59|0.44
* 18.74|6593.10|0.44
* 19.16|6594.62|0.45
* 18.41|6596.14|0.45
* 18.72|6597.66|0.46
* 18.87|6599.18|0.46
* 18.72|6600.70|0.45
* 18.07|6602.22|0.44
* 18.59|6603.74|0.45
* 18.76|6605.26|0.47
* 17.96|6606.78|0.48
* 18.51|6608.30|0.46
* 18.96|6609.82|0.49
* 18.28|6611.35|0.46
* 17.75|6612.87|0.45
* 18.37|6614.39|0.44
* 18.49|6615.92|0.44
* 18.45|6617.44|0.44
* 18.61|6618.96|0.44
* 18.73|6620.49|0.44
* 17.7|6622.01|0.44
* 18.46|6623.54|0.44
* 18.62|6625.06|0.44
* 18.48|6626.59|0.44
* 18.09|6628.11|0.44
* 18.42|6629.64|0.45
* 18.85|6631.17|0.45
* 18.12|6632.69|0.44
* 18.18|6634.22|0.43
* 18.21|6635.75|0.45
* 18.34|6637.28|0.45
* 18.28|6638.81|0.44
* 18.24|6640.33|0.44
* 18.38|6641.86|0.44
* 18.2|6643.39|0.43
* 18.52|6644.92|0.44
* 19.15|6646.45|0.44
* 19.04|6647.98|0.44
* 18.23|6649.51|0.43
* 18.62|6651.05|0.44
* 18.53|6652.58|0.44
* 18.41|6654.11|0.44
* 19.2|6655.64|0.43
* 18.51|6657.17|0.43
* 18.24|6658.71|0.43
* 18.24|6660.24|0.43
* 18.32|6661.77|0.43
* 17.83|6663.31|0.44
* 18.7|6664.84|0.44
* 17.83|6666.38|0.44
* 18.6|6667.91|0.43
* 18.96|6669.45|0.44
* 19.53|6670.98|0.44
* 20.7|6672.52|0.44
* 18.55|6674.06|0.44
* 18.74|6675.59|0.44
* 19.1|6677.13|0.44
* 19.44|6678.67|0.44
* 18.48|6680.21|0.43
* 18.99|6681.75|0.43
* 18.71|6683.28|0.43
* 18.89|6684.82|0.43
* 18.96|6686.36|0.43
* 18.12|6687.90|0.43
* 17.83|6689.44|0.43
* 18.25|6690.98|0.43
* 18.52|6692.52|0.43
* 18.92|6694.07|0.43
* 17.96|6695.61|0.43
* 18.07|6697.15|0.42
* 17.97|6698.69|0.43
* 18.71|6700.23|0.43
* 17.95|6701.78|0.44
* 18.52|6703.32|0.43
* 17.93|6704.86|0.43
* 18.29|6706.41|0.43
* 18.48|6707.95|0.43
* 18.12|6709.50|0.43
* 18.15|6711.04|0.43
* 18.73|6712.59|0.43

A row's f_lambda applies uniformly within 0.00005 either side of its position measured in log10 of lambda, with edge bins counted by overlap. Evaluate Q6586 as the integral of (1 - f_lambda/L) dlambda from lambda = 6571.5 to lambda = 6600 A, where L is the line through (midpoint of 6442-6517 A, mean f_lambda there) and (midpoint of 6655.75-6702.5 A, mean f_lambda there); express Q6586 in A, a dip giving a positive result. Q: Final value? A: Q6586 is 1.3 A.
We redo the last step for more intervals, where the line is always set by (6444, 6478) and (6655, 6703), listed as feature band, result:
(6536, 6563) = 1.6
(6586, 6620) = 2.1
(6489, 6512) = 1.3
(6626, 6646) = 1.0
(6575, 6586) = 0.6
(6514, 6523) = 0.6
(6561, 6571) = 0.0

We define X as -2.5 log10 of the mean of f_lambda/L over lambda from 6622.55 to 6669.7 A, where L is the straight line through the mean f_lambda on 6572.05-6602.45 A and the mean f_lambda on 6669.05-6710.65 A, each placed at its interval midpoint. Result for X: 0.02 mag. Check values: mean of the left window 18.8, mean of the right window 18.6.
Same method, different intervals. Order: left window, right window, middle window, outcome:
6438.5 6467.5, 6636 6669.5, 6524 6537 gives 0.07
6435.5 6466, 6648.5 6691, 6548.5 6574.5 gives 0.05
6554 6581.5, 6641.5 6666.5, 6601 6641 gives 0.03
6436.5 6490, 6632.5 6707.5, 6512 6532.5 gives 0.07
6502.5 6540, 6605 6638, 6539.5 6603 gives -0.01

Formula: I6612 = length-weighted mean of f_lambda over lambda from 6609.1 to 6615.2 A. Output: 18.3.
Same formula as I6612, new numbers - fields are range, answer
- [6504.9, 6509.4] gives 19.8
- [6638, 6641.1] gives 18.3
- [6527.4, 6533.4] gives 19.6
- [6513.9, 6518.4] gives 19.7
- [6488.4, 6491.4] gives 20.5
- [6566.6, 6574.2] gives 19.6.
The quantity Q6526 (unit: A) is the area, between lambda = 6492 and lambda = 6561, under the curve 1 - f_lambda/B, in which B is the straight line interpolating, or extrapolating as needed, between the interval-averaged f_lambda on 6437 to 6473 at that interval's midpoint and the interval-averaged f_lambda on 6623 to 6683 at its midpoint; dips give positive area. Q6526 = 3.9 A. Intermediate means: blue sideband 22.1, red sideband 18.6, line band 19.7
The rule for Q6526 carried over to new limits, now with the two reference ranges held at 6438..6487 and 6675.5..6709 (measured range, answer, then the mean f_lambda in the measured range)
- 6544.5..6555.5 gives 0.6 A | 19.4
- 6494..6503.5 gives 0.5 A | 20.2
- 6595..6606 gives 0.7 A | 18.6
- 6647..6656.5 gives 0.2 A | 18.7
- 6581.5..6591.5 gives 0.6 A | 18.8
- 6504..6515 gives 0.7 A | 19.8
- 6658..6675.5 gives 0.2 A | 18.7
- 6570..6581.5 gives 0.7 A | 19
